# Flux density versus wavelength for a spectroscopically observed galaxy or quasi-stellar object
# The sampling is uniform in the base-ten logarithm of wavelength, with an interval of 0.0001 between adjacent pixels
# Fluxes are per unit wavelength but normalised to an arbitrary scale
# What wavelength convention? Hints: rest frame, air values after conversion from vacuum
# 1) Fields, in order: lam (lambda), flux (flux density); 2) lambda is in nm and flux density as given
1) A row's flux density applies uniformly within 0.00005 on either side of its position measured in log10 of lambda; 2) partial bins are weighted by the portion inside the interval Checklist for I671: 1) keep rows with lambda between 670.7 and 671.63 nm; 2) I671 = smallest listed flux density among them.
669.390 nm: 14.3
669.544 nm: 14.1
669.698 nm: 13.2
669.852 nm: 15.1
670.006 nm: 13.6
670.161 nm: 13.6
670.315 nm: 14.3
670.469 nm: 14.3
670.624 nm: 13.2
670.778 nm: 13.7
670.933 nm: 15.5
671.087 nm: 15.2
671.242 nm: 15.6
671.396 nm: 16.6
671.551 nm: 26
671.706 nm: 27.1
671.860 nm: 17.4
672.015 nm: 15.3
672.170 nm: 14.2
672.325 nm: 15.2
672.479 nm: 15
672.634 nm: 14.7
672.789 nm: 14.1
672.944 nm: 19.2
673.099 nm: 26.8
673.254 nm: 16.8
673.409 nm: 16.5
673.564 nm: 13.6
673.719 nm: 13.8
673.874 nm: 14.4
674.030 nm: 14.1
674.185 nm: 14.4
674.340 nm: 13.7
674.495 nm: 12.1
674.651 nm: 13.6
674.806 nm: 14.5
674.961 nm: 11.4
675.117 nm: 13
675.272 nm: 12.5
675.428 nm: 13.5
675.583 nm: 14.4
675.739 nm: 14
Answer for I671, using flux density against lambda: 13.7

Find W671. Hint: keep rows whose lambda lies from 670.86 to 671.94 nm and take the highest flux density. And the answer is 27.1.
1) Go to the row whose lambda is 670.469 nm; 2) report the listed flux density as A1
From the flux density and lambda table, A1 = 14.3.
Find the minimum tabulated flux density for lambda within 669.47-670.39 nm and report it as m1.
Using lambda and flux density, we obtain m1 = 13.2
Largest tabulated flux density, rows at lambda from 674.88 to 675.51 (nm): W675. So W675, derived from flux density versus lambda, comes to 13.5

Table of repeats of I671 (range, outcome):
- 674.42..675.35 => 11.4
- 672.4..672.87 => 14.1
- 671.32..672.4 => 14.2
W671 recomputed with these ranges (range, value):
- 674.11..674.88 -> 14.5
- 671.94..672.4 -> 15.3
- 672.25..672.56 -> 15.2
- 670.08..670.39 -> 14.3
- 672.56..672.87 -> 14.7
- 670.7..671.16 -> 15.5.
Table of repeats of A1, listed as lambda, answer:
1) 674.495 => 12.1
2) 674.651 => 13.6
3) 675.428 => 13.5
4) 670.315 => 14.3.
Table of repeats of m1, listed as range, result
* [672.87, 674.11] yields 13.6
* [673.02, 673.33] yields 16.8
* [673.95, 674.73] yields 12.1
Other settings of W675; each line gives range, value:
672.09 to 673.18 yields 26.8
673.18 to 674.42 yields 16.8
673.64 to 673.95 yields 14.4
